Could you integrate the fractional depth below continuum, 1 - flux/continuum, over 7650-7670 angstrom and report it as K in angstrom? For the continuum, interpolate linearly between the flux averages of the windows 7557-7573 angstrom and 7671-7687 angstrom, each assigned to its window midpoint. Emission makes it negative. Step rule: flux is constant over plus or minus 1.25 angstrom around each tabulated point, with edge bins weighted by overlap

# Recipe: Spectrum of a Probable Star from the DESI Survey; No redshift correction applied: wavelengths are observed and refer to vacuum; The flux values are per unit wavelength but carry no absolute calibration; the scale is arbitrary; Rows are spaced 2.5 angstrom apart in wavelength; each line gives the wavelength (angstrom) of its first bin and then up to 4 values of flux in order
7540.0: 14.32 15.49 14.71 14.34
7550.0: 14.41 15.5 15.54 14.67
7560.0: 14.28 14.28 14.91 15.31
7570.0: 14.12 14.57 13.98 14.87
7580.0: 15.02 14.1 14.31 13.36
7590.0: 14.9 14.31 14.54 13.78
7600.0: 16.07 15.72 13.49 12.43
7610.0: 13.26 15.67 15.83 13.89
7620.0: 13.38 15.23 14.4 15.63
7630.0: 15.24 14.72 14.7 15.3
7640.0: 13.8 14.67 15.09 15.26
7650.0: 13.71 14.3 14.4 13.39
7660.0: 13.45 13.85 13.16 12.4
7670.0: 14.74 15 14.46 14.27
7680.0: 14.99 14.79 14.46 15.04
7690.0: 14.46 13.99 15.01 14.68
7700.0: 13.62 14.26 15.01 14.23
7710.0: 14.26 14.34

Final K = 1.4 angstrom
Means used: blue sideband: 14.6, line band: 13.6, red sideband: 14.7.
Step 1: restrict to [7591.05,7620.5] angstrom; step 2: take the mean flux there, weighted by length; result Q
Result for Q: 14.4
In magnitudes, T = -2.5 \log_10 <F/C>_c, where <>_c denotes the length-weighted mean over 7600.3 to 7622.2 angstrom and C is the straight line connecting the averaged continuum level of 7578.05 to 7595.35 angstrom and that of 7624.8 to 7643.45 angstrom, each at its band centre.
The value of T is 0.02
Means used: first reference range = 14.4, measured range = 14.3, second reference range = 14.8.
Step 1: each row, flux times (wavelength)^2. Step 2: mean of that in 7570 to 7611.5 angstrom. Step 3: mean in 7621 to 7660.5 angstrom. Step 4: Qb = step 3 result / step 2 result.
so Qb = 1.03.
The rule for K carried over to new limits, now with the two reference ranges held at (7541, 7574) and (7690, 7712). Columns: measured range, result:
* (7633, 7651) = -0.15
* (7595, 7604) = -0.24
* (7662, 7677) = 0.53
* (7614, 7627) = 0.02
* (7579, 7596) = 0.39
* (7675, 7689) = -0.24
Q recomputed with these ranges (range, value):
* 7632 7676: 14.2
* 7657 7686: 14.1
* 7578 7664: 14.4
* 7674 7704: 14.5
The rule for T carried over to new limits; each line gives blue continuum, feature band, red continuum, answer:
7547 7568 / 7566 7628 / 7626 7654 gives 0.02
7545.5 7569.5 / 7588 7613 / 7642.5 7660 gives 0.02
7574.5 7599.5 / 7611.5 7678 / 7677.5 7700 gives 0.00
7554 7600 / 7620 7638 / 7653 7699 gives -0.04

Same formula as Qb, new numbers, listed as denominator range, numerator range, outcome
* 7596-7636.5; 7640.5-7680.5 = 0.98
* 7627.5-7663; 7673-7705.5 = 1.02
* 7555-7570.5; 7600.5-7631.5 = 1.00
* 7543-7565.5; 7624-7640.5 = 1.03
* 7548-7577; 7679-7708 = 1.03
